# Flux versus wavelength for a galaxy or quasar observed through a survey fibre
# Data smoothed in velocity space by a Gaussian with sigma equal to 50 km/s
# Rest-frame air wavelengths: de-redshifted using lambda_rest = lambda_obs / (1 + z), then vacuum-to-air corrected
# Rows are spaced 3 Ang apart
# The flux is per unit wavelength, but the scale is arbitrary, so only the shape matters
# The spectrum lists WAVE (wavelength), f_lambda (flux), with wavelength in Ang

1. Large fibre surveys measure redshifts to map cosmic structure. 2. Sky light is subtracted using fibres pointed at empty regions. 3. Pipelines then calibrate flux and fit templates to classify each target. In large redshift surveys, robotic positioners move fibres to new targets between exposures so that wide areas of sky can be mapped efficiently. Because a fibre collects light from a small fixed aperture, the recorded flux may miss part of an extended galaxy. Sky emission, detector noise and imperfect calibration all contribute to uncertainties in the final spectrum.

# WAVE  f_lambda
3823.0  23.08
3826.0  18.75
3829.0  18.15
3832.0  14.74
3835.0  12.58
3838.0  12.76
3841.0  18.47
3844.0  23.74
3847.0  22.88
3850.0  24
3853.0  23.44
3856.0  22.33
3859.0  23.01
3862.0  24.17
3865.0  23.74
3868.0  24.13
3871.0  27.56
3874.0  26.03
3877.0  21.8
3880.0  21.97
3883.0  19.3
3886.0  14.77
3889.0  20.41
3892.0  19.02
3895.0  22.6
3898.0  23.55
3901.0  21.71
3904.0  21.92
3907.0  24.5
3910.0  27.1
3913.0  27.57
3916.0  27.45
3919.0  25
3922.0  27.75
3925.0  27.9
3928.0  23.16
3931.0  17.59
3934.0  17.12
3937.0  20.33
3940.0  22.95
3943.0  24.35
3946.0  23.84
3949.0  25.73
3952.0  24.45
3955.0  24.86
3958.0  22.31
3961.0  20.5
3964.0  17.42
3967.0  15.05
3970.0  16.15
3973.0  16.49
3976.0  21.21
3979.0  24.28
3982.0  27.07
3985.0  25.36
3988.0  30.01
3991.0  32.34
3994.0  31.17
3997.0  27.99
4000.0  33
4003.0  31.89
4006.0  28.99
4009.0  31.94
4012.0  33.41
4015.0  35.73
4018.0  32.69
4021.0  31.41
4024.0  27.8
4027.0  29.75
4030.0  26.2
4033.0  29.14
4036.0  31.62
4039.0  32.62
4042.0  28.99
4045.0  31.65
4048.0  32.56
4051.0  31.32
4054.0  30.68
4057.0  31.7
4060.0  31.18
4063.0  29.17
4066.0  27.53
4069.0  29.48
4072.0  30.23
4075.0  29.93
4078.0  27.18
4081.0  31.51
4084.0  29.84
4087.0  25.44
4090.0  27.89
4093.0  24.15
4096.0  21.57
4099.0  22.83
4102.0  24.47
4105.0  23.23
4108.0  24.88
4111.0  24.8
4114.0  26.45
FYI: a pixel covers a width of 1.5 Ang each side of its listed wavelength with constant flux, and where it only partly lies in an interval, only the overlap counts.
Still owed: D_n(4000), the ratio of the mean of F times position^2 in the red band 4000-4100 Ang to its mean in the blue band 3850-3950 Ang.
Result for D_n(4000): 1.4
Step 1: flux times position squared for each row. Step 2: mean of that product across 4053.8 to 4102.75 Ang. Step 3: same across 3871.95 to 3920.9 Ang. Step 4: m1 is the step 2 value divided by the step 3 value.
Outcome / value 1.33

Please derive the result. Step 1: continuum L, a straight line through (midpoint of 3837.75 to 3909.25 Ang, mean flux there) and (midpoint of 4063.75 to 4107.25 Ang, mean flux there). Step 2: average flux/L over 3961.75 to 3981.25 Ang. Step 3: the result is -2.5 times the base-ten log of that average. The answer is 0.278 mag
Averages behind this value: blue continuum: 22.2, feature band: 18.8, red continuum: 26.8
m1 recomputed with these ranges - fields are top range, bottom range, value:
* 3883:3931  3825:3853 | 1.29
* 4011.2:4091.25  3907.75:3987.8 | 1.39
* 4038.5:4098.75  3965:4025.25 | 1.09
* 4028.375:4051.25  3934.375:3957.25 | 1.36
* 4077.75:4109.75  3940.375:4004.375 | 1.11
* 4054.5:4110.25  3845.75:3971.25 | 1.32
